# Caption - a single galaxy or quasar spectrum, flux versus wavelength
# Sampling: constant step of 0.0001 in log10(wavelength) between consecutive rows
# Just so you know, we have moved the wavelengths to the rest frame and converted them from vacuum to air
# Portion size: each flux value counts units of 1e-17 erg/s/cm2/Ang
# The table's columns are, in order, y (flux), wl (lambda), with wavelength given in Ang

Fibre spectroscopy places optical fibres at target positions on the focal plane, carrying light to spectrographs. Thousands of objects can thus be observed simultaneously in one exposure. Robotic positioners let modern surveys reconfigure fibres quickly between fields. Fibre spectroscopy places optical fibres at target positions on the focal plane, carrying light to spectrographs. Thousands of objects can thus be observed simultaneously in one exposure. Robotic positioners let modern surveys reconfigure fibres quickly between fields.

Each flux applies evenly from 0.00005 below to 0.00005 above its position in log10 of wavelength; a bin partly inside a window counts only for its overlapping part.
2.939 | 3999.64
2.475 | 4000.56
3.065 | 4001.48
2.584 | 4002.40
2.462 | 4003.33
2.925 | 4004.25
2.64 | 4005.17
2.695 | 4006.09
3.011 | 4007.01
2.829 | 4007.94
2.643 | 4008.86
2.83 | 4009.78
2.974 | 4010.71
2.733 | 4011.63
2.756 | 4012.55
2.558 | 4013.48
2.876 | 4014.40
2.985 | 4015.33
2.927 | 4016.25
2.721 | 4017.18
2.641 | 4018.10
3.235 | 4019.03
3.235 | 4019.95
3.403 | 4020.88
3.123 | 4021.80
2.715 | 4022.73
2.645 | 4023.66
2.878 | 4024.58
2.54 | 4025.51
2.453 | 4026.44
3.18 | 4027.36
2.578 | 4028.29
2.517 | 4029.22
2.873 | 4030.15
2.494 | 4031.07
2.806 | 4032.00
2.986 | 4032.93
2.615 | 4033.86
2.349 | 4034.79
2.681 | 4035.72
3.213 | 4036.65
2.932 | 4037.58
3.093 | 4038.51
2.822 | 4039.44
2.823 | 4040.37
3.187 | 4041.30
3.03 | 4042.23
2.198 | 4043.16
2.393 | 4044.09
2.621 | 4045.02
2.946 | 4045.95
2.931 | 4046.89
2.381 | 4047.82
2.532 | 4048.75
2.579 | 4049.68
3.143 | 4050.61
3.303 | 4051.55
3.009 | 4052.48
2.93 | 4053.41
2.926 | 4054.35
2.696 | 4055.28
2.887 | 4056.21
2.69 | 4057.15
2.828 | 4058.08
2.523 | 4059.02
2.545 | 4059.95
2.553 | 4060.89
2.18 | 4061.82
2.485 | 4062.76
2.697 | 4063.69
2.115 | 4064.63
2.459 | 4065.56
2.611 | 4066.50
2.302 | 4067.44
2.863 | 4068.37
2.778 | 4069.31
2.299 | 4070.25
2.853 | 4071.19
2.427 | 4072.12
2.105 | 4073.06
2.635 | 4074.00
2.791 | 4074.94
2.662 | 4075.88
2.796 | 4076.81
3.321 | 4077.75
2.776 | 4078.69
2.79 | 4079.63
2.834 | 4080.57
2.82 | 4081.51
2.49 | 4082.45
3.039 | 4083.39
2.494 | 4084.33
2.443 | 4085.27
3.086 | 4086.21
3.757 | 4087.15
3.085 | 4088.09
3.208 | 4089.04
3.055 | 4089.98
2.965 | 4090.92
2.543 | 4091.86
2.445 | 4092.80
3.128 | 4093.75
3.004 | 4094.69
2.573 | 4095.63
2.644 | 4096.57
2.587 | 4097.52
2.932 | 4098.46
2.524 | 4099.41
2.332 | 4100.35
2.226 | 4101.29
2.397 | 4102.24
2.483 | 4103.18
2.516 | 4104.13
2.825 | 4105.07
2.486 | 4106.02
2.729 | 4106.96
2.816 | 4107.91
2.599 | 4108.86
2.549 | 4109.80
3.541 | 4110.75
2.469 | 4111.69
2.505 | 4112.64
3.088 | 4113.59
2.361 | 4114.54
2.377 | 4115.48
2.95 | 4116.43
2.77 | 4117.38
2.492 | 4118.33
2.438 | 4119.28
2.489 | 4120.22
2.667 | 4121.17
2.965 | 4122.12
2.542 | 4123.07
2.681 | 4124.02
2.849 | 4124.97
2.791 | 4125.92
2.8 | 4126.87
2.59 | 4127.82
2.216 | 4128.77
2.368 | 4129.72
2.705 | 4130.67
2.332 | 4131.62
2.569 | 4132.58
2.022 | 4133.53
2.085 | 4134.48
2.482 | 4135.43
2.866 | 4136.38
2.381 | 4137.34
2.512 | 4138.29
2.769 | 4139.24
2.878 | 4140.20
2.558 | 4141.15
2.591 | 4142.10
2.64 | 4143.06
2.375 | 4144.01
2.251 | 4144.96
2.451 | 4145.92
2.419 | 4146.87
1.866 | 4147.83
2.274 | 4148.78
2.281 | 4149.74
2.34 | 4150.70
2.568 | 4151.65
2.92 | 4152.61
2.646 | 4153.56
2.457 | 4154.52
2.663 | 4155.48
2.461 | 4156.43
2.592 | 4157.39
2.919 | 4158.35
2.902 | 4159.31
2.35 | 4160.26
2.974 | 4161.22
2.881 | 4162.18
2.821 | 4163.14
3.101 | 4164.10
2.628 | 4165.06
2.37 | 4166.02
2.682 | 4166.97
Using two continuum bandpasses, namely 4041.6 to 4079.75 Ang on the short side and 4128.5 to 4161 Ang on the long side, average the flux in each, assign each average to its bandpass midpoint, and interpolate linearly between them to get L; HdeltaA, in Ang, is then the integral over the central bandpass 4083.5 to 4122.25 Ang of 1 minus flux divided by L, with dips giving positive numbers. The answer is -2.0 Ang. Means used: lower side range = 2.67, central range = 2.72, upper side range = 2.5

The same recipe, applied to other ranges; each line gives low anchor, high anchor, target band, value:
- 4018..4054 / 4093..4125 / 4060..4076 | 1.36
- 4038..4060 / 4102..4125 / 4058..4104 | 0.82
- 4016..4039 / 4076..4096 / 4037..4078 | 2.29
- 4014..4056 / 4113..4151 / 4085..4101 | -1.16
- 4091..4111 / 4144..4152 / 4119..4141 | -1.13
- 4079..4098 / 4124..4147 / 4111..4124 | 0.04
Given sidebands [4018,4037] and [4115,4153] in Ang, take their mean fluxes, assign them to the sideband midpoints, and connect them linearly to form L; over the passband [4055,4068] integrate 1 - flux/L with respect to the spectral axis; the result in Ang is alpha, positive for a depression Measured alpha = 0.9 Ang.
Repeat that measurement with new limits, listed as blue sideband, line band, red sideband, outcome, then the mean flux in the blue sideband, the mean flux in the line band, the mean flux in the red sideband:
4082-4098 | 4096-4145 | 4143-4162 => 1.82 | 2.86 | 2.59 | 2.52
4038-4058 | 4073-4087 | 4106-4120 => -0.16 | 2.82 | 2.78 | 2.68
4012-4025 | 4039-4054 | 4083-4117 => 0.25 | 2.91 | 2.8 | 2.74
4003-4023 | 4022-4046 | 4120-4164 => 0.53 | 2.86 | 2.75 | 2.56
